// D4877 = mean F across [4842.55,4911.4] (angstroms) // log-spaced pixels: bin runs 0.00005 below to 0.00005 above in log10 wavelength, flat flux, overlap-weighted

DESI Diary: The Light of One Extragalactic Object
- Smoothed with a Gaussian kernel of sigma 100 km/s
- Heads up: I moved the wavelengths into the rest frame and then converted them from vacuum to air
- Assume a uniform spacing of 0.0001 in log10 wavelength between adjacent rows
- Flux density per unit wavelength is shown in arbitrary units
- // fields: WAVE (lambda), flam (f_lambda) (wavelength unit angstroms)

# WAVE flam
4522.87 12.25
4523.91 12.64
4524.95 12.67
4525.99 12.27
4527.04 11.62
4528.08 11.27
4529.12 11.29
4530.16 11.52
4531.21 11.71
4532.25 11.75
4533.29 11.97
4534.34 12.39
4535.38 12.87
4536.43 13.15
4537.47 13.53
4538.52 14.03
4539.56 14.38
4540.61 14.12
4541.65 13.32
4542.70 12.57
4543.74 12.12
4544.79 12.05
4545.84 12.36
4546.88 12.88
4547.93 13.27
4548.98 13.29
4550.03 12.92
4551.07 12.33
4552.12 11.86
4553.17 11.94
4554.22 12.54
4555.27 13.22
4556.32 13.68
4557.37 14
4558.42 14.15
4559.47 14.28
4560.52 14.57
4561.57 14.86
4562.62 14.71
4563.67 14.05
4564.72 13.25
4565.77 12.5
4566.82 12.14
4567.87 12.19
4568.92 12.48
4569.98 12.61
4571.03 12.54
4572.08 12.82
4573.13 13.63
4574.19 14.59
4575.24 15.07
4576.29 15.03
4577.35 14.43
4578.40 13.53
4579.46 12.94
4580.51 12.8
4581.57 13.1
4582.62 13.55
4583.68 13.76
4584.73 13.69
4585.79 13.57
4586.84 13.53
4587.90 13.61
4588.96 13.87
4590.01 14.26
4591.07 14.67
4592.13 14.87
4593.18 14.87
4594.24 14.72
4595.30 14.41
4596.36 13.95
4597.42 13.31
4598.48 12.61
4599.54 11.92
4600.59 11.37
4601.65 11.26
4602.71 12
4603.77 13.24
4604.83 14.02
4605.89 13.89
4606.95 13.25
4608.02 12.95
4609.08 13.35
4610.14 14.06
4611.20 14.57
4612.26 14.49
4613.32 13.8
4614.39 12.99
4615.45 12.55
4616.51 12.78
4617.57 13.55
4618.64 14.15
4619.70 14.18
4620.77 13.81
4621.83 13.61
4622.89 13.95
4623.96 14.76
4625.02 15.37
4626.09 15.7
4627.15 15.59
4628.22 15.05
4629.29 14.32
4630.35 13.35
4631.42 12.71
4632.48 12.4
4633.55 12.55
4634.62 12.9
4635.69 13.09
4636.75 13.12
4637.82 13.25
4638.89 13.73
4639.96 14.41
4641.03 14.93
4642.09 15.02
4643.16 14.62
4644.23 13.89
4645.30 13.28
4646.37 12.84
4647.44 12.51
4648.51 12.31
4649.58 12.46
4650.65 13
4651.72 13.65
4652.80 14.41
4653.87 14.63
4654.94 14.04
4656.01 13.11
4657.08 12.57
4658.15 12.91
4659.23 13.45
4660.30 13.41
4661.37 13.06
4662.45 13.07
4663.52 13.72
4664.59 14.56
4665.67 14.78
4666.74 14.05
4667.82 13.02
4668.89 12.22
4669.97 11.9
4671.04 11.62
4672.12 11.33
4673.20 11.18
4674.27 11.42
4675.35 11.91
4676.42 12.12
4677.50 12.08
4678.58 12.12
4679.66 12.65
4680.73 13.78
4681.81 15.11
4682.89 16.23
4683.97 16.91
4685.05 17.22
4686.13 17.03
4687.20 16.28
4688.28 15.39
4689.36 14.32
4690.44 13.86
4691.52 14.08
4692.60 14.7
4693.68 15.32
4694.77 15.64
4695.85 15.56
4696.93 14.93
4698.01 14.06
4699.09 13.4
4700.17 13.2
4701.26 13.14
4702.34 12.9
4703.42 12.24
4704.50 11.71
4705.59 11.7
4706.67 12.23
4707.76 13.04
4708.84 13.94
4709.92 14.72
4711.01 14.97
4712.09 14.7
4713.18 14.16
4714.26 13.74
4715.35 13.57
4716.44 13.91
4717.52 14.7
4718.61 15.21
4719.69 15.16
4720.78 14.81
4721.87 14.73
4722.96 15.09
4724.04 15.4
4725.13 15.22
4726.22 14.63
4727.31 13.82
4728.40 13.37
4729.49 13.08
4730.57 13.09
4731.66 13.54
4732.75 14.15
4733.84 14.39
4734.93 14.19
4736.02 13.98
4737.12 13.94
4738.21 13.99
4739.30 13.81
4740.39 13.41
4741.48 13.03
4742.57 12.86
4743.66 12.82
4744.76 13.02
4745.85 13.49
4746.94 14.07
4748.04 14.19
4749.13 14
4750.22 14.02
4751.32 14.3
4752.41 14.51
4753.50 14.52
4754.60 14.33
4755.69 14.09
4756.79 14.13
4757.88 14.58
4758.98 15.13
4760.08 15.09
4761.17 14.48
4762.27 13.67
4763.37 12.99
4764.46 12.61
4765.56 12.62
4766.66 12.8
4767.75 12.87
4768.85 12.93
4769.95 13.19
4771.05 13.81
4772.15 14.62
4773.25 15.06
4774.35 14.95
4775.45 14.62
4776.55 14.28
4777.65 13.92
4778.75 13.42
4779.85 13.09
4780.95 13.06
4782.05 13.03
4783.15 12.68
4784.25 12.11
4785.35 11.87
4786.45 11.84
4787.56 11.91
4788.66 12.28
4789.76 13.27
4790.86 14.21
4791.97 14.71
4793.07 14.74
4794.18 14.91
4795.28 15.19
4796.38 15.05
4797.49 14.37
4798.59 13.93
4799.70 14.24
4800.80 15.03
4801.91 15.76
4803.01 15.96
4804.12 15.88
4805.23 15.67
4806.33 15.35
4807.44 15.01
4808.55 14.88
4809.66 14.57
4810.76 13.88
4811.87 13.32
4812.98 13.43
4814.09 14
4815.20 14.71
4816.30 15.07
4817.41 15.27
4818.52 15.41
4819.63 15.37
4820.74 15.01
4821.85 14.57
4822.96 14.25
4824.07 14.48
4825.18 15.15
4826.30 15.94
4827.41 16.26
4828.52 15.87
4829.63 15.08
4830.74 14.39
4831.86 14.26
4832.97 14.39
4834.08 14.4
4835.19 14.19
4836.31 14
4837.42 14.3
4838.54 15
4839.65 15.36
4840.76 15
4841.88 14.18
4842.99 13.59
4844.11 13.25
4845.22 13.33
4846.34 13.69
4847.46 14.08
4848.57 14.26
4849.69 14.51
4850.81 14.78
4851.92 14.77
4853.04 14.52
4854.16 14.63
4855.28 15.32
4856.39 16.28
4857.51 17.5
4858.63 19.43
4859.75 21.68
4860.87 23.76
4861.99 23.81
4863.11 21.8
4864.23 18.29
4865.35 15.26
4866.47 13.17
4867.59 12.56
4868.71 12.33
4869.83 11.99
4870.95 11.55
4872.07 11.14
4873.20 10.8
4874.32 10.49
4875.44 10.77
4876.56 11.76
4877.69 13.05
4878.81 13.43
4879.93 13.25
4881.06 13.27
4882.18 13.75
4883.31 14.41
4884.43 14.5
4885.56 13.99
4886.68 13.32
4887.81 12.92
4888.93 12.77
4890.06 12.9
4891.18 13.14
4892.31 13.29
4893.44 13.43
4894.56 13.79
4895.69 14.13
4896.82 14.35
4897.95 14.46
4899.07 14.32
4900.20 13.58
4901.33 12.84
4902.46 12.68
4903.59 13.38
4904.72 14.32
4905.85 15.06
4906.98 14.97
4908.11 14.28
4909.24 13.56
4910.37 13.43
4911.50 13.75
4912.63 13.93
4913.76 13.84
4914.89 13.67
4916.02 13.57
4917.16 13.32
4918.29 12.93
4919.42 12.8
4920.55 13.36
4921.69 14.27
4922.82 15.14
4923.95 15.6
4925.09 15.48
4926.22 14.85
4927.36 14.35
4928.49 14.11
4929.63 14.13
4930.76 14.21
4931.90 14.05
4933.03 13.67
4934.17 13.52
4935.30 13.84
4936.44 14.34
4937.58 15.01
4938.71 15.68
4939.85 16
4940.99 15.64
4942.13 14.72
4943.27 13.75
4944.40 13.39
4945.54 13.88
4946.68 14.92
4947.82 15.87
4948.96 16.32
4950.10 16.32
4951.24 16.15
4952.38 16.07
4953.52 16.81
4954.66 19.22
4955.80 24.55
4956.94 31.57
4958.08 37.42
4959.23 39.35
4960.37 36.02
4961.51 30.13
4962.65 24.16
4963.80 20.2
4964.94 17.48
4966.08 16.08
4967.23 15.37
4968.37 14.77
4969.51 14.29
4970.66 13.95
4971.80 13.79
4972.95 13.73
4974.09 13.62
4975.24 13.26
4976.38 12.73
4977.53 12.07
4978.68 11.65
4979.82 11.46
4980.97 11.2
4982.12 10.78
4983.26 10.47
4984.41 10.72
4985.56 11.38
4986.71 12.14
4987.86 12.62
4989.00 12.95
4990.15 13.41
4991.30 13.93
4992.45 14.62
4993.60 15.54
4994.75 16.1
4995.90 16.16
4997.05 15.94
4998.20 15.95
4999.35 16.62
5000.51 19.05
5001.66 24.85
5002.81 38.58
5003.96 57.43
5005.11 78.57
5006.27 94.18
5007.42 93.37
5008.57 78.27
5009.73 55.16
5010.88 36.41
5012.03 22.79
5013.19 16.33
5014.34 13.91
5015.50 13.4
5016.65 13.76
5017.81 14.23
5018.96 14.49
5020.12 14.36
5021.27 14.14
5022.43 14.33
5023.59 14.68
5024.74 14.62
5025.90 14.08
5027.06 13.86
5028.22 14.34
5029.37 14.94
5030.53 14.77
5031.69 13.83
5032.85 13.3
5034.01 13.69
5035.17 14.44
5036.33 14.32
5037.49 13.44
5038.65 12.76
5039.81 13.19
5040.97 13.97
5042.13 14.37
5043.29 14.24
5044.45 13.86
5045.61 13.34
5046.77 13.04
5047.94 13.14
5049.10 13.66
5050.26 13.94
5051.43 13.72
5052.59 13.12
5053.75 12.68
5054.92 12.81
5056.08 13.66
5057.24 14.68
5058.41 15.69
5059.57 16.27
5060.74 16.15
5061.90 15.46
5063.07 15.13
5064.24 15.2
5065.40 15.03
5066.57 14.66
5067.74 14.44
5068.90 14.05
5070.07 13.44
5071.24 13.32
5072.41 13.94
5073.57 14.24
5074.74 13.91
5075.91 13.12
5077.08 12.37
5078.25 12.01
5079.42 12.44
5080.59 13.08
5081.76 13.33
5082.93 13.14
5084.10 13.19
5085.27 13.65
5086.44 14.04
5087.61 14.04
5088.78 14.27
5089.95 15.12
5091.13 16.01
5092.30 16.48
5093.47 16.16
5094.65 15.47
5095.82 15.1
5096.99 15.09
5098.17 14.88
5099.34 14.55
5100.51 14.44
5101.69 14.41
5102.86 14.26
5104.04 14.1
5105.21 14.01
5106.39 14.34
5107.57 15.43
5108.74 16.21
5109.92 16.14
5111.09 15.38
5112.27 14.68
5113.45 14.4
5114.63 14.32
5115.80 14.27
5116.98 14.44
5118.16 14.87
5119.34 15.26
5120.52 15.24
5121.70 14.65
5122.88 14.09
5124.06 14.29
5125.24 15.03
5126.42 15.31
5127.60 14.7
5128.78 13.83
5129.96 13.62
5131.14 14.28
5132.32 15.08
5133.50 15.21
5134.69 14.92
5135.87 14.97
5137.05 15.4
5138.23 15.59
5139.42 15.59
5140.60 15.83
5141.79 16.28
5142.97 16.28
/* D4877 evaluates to 14.3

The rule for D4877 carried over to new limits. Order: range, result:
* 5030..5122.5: 14.3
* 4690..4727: 14.1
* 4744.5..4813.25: 14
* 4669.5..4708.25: 13.7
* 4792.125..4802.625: 14.8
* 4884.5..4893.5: 13.3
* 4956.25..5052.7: 20.6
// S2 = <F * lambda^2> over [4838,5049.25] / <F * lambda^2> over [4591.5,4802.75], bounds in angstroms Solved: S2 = 1.4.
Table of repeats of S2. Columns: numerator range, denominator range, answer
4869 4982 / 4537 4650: 1.30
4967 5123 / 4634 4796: 1.44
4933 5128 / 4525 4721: 1.54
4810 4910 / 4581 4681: 1.19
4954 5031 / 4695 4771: 1.82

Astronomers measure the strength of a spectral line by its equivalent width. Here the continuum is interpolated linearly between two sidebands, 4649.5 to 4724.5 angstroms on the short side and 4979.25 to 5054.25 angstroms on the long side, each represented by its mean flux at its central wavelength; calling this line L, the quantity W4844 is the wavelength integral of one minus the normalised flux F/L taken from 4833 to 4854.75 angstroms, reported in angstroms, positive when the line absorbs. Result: 3.5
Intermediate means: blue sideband 13.8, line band 14.3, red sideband 20.7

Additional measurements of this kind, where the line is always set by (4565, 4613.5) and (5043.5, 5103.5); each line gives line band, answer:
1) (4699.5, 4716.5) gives 0.4 angstroms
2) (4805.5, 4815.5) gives -0.4 angstroms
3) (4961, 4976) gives -3.0 angstroms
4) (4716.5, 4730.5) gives -0.9 angstroms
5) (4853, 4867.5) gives -4.4 angstroms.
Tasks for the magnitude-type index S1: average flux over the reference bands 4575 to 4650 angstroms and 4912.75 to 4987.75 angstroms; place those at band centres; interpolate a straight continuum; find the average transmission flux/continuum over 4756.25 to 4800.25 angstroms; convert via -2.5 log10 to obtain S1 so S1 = 0.088 mag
